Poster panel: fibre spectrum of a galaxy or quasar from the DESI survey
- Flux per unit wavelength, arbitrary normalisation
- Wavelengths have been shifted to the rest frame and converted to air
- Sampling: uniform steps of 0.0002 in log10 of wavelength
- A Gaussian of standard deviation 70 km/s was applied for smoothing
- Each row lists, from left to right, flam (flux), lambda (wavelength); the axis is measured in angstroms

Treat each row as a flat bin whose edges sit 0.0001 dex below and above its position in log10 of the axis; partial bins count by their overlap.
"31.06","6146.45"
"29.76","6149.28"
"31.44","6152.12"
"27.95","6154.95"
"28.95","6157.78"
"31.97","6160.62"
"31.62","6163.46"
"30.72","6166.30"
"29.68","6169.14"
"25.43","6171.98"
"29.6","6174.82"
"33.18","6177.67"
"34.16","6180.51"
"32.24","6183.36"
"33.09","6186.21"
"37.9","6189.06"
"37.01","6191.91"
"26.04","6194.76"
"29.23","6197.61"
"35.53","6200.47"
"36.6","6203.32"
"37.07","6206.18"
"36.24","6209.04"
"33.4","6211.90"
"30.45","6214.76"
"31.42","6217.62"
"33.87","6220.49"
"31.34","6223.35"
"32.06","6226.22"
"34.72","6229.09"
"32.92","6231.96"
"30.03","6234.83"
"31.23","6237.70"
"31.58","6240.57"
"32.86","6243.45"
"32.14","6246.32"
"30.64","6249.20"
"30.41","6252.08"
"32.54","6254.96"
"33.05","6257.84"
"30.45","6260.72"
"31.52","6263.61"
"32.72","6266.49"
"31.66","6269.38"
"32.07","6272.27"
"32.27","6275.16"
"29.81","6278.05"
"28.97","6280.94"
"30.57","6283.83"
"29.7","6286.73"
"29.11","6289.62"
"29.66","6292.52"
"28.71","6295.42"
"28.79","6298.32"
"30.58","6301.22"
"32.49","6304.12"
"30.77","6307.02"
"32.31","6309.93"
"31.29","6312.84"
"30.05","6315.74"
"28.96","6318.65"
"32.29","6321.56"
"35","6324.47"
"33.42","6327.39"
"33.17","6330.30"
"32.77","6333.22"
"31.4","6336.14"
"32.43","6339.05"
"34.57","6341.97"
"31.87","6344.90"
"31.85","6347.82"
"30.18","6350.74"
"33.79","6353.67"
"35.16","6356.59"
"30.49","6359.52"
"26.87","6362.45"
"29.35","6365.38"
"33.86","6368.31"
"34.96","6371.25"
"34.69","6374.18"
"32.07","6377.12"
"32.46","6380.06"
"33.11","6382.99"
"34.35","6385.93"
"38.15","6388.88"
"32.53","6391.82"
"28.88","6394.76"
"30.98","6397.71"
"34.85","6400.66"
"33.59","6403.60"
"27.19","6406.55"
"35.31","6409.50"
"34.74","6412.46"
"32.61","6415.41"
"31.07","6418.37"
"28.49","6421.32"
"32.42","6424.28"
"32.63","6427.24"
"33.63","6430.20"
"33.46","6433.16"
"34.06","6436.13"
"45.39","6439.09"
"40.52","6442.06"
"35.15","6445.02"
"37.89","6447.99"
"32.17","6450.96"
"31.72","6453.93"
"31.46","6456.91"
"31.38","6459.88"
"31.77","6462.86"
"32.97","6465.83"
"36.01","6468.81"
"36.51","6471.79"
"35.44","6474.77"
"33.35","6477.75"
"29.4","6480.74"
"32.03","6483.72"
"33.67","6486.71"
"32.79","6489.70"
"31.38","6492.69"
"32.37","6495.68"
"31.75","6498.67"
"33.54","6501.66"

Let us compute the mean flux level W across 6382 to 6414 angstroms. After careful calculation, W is 33.1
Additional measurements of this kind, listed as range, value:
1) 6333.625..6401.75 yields 32.5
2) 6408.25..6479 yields 34.2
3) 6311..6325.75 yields 31.5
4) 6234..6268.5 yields 31.6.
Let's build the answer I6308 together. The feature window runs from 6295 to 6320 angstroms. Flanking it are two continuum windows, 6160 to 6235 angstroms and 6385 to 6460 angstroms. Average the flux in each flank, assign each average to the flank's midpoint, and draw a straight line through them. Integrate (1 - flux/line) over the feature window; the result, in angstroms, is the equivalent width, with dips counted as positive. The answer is 2.0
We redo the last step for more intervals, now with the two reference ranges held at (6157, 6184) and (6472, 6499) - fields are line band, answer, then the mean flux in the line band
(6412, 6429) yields 0.2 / 31.9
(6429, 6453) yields -3.0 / 36.5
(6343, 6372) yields 0.1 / 31.8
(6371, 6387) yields -0.7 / 33.5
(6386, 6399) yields -0.3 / 32.8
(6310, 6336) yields -0.3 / 32.1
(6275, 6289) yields 0.6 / 30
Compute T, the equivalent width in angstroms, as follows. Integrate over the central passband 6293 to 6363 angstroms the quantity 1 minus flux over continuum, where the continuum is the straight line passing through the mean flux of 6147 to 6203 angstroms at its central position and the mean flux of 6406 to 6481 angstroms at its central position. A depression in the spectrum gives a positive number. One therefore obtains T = 2.47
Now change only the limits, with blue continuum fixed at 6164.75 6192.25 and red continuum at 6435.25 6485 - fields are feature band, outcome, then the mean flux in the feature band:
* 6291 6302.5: 1.3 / 29.4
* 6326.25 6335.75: 0.1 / 32.9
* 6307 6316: 0.5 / 31.3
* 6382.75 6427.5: 2.0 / 32.5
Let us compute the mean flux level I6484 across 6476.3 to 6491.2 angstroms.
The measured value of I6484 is 32.2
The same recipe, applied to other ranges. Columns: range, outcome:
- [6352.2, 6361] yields 33.1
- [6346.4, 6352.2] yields 31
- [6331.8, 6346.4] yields 32.6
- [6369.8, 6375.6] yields 34.9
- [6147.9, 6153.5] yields 30.6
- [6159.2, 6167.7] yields 31.4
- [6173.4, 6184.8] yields 32.3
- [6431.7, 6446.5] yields 37.7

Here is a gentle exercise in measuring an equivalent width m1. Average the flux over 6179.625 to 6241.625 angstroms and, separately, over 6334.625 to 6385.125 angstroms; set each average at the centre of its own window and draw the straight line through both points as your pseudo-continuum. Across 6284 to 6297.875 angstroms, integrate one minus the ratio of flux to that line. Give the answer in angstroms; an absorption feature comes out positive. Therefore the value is 1.4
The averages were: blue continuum 33.1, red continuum 32.3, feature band 29.4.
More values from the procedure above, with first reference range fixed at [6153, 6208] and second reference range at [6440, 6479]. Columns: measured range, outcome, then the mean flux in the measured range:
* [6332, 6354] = 0.78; 32.3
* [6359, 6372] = 1.06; 30.9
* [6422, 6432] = 0.48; 32.6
